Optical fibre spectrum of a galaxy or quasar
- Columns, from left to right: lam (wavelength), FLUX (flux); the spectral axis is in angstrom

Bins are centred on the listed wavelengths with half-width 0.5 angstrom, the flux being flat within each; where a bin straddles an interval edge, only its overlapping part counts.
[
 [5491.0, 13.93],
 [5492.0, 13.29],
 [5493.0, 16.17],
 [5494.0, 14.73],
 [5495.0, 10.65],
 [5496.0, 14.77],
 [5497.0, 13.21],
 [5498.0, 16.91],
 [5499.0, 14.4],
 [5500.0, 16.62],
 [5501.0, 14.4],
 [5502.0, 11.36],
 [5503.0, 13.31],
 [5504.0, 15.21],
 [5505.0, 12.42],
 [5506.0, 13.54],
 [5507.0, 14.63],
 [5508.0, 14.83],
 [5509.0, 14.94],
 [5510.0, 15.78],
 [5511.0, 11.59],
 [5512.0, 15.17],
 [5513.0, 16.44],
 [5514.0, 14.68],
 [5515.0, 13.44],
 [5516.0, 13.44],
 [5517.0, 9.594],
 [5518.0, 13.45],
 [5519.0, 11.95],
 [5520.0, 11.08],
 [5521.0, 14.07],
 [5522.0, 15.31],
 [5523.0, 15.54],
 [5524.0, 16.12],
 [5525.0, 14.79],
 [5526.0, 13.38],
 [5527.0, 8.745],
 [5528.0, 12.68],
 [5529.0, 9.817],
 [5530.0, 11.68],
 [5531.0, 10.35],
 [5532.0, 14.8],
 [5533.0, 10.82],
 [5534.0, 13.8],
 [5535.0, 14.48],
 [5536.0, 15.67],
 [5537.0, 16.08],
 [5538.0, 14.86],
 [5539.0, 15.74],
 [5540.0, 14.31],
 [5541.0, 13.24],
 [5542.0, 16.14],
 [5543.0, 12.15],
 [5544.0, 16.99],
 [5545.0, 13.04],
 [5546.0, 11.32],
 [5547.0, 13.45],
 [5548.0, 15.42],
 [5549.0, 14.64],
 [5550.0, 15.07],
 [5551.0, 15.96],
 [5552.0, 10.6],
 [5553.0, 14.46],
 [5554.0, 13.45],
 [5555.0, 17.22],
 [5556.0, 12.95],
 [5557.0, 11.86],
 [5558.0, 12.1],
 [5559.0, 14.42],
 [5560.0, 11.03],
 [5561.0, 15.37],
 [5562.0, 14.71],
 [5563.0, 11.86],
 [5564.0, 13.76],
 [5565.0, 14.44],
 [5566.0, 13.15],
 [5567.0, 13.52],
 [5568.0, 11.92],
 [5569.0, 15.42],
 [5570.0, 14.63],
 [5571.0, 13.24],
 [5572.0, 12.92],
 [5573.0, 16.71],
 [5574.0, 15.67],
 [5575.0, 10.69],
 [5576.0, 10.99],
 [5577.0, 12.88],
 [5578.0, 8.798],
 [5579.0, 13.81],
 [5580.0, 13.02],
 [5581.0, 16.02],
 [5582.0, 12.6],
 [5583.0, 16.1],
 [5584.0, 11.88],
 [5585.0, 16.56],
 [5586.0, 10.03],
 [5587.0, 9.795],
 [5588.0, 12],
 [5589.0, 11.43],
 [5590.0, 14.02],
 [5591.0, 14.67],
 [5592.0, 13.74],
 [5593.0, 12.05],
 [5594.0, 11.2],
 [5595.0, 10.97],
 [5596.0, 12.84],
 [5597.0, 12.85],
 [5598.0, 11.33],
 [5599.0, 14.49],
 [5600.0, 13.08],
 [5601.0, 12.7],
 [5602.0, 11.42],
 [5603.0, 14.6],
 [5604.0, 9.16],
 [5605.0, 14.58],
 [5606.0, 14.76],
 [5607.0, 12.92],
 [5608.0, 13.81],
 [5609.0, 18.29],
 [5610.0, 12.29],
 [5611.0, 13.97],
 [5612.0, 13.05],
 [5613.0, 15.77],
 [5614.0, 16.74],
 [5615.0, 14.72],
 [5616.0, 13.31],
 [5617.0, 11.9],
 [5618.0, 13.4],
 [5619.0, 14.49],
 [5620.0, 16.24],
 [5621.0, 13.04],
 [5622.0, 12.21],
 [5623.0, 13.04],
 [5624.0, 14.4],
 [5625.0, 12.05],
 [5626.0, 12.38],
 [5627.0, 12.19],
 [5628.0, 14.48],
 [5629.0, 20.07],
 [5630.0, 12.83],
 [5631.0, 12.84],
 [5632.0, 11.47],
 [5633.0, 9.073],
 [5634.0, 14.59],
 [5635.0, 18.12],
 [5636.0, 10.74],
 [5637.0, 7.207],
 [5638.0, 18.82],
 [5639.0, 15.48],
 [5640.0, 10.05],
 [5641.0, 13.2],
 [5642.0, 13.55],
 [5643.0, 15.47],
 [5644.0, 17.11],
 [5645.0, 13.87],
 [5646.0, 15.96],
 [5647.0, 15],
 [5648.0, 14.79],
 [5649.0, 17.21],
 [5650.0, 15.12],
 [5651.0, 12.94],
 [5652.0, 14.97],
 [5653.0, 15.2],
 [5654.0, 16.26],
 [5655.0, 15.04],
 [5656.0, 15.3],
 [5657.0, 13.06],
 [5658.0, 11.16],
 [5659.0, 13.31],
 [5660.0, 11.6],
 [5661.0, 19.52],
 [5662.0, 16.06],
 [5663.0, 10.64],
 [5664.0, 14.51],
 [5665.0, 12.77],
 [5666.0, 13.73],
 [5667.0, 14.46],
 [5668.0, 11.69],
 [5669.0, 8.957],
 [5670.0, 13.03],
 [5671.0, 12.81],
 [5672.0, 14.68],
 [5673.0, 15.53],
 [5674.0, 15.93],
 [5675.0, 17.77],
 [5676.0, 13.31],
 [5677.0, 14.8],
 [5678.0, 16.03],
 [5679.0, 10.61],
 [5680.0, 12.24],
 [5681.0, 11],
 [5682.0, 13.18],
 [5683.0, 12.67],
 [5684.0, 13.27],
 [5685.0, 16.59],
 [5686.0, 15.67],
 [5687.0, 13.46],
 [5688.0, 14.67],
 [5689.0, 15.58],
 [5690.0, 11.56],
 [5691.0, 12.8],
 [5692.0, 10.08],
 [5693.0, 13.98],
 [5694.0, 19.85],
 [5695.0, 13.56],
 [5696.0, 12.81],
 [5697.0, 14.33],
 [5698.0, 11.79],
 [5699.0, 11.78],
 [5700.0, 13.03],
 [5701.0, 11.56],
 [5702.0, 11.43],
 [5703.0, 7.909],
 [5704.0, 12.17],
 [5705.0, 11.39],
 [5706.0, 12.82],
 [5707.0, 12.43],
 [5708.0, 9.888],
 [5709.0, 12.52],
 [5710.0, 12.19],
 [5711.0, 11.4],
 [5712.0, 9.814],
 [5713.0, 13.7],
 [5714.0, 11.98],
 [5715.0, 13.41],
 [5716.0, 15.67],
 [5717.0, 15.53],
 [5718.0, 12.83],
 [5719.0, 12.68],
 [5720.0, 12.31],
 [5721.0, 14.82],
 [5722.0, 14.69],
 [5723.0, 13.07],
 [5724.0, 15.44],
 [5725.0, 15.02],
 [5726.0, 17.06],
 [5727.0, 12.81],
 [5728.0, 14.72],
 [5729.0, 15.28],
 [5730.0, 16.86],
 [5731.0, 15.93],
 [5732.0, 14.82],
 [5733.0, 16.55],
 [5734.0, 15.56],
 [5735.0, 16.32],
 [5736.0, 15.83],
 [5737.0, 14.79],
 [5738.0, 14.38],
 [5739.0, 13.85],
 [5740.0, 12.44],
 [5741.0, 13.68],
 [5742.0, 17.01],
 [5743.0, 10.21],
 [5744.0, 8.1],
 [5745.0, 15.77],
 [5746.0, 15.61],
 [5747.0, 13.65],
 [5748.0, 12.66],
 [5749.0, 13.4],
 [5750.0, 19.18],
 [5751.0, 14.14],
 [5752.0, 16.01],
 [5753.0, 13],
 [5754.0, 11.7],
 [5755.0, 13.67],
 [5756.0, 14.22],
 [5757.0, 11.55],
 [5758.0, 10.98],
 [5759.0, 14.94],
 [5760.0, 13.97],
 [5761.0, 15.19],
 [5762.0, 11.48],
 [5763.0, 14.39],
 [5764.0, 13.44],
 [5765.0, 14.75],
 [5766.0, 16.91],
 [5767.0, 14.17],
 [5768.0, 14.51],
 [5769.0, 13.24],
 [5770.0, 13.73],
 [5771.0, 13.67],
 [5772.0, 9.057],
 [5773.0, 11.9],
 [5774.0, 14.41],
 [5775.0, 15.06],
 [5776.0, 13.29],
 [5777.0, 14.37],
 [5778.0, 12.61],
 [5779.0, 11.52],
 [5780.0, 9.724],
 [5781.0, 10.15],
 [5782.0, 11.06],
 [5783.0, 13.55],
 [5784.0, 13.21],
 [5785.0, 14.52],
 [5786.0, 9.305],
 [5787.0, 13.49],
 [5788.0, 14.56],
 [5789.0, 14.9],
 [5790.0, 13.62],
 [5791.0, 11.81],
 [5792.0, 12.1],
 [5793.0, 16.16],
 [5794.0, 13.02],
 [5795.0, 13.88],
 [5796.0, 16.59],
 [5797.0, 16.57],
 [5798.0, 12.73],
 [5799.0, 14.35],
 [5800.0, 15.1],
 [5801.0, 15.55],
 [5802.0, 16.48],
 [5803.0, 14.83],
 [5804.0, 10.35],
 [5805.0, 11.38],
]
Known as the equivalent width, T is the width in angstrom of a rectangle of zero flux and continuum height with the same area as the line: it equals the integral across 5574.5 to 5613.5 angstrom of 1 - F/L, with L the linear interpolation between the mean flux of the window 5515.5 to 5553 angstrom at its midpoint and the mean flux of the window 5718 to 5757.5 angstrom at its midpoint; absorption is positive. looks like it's 2.3 angstrom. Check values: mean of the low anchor 13.5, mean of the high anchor 14.3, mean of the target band 13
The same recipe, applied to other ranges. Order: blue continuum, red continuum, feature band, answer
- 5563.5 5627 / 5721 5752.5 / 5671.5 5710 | 2.6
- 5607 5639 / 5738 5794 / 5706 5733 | -0.5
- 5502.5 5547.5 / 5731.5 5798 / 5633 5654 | -1.1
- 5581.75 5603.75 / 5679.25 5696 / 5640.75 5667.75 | -2.4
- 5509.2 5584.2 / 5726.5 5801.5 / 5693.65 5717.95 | 2.1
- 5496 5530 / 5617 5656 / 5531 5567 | -0.3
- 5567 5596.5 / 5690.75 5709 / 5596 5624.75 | -1.7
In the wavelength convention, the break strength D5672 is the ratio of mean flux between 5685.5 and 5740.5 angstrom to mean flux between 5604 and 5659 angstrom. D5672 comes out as 1.0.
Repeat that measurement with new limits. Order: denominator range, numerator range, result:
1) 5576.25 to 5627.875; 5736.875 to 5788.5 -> 1.01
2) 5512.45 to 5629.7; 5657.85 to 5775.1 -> 1.01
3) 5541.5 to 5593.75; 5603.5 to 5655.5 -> 1.04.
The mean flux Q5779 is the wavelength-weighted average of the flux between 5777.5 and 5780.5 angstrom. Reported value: 11.3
